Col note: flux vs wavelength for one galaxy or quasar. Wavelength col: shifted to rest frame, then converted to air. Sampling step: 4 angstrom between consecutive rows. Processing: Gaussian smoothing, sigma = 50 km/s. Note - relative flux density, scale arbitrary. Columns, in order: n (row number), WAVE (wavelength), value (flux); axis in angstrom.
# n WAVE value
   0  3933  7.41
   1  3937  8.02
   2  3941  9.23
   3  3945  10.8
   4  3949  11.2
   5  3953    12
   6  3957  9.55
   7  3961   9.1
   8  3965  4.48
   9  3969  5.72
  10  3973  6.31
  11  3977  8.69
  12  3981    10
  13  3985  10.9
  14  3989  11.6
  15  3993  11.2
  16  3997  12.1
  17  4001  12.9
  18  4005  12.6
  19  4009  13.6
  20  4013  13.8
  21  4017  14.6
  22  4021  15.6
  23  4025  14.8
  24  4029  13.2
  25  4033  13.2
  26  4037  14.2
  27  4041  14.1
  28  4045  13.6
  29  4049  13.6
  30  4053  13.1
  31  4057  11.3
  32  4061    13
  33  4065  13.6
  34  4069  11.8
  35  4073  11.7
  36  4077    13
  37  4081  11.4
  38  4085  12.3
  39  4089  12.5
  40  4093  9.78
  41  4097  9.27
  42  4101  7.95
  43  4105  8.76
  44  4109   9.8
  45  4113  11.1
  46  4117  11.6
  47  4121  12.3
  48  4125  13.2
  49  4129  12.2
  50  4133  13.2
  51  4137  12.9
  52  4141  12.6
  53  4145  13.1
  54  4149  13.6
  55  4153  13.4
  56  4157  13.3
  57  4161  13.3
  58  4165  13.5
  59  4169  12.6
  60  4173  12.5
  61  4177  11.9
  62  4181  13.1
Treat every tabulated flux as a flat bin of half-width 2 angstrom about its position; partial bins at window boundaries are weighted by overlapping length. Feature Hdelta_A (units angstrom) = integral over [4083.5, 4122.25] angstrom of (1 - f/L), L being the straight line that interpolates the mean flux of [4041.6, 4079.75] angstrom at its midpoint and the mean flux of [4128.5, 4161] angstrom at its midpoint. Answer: 7.35 angstrom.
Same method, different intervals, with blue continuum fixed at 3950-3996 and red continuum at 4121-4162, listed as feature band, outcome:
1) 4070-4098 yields 0.4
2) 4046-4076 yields -3.9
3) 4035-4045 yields -3.1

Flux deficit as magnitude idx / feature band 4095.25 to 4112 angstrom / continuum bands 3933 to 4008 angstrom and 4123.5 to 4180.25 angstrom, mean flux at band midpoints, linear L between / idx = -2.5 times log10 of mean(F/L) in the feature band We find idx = 0.31 mag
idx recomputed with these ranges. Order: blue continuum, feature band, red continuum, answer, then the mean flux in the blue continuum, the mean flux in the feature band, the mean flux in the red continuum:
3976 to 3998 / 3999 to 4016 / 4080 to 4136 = -0.22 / 10.8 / 13.3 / 11.1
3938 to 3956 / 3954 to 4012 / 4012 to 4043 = 0.22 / 10.6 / 10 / 14.2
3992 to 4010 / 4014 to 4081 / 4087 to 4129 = -0.14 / 12.5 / 13.3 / 10.7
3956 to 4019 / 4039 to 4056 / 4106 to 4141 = -0.21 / 10.5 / 13.5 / 12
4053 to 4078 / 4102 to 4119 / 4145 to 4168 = 0.26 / 12.4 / 10.2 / 13.4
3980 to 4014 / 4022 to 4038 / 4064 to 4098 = -0.17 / 12.1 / 13.9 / 11.7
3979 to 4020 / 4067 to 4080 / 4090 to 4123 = -0.12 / 12.4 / 12.1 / 10.1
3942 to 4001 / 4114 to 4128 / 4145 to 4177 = 0.01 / 9.65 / 12.3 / 13.1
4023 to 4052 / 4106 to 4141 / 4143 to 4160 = 0.13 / 13.8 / 12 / 13.3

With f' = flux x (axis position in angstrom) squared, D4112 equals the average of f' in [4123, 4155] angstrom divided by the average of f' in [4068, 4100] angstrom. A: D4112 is 1.2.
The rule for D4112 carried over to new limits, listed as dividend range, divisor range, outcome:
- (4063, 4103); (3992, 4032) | 0.87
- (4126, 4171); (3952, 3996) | 1.57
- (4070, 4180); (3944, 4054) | 1.09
